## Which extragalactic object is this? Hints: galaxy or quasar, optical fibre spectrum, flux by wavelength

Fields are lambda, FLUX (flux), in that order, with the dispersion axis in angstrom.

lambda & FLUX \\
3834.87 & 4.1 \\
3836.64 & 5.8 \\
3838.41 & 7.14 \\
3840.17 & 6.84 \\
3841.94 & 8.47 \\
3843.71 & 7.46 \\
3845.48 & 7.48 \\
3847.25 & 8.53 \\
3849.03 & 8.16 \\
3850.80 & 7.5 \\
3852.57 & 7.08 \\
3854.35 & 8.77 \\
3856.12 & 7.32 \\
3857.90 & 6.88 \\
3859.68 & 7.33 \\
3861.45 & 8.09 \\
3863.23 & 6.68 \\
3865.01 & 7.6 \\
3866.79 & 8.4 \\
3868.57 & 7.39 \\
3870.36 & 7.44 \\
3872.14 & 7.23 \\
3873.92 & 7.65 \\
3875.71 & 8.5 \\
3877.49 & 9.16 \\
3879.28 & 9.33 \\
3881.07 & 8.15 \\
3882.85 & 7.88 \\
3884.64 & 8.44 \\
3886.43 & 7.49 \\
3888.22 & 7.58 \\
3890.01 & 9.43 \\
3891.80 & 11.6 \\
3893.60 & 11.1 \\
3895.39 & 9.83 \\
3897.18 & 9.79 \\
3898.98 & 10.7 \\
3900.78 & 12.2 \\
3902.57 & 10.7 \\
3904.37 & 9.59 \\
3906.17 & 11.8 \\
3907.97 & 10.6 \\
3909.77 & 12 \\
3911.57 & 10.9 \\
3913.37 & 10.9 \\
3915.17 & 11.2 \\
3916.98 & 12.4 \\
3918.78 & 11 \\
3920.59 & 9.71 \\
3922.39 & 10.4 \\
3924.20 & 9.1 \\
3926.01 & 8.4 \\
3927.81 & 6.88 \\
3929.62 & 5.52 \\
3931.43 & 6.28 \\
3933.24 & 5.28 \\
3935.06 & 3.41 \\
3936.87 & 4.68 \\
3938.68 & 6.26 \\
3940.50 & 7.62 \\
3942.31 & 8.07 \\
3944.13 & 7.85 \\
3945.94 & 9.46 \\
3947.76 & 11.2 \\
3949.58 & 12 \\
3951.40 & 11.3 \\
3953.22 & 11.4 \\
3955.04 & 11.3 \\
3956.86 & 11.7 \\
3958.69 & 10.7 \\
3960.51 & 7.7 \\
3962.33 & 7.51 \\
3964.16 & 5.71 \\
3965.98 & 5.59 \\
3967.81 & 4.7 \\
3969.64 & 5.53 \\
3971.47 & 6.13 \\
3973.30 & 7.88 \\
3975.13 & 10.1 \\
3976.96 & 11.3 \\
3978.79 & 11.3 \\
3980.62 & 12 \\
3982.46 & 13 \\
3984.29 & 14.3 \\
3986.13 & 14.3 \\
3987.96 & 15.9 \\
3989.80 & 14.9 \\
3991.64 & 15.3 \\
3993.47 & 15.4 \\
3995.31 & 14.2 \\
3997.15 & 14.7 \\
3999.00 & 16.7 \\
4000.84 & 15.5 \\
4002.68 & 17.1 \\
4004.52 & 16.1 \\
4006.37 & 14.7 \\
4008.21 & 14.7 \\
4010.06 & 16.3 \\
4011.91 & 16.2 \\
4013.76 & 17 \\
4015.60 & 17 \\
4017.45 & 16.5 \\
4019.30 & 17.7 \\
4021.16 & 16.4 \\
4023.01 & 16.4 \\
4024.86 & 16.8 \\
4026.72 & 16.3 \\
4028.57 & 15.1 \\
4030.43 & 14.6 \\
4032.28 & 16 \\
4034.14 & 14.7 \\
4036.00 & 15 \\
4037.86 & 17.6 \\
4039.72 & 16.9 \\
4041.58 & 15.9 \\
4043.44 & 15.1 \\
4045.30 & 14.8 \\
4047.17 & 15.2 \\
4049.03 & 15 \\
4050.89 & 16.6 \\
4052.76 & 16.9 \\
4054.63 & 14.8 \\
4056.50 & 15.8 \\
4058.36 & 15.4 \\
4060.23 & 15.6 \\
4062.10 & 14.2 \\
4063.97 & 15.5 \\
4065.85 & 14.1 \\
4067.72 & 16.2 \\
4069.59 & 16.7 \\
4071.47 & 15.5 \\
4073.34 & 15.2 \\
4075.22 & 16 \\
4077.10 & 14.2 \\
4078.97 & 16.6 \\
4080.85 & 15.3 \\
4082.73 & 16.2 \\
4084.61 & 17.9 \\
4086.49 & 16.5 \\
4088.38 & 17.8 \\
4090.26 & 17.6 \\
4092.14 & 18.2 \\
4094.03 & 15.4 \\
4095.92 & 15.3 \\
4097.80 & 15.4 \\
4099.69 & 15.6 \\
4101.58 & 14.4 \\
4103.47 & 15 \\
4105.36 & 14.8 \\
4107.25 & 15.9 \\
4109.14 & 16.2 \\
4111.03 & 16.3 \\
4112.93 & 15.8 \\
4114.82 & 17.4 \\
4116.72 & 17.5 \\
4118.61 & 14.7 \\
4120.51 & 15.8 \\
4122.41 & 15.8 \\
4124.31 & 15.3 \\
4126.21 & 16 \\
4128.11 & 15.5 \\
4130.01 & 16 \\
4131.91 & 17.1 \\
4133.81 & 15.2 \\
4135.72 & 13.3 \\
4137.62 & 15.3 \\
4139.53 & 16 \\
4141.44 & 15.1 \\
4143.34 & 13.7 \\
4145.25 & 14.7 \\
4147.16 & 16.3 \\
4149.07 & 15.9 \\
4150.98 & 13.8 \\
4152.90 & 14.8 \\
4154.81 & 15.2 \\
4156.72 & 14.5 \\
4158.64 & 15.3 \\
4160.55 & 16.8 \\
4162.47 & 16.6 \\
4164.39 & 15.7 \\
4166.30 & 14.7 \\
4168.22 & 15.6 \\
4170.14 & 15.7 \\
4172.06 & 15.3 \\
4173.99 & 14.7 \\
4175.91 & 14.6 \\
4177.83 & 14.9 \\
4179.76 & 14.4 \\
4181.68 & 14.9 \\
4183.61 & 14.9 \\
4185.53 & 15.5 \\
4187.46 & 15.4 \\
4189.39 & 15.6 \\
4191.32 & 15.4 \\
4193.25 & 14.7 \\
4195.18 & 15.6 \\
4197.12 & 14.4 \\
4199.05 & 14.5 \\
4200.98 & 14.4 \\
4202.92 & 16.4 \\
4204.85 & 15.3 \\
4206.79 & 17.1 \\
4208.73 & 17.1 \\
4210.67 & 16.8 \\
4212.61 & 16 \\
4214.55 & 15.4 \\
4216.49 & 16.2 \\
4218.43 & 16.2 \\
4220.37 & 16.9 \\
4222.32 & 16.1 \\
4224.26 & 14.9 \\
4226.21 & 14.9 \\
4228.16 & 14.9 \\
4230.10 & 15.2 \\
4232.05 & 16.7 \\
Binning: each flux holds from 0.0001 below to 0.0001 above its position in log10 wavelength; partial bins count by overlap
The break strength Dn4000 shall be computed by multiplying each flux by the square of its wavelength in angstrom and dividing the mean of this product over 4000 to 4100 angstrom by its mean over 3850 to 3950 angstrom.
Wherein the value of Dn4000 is 2.0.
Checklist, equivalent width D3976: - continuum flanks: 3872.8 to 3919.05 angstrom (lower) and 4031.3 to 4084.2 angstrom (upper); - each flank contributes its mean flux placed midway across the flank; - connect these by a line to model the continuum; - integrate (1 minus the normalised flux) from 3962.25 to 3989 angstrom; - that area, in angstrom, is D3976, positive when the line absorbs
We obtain 6.4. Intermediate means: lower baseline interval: 9.97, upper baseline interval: 15.6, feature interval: 9.78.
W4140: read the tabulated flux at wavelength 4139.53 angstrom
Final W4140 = 16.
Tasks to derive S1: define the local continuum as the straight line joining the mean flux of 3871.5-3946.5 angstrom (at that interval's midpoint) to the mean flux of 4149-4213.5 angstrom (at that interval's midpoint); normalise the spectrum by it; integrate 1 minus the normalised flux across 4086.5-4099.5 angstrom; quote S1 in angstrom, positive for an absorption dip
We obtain -3.20 angstrom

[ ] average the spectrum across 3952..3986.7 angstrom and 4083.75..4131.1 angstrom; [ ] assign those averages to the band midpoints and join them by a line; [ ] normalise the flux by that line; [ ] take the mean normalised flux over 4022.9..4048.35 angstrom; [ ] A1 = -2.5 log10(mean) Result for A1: -0.23 mag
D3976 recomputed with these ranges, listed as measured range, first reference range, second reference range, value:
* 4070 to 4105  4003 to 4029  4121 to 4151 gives -0.6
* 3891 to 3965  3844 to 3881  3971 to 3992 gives 5.3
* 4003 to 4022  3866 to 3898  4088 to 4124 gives -4.9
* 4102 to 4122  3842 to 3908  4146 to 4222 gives -2.9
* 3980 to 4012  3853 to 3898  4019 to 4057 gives -2.6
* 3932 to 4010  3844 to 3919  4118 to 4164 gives 3.4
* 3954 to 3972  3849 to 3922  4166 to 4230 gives 5.0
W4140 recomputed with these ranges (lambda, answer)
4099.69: 15.6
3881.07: 8.15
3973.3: 7.88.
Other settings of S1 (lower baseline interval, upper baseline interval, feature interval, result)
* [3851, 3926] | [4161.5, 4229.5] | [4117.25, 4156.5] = -2.8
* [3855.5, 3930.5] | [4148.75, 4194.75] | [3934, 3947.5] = 4.3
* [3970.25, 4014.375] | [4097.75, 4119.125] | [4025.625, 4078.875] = -2.5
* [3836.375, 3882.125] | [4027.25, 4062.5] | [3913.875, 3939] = 6.0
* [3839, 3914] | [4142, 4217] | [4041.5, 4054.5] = -3.2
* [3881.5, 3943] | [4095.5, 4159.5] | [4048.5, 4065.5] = -2.7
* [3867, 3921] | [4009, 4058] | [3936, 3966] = 8.2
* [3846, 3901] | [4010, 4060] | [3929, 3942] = 6.5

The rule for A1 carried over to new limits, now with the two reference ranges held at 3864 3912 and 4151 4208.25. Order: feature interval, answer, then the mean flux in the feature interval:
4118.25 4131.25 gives -0.11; 15.7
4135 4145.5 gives -0.02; 14.7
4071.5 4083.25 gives -0.18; 15.6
